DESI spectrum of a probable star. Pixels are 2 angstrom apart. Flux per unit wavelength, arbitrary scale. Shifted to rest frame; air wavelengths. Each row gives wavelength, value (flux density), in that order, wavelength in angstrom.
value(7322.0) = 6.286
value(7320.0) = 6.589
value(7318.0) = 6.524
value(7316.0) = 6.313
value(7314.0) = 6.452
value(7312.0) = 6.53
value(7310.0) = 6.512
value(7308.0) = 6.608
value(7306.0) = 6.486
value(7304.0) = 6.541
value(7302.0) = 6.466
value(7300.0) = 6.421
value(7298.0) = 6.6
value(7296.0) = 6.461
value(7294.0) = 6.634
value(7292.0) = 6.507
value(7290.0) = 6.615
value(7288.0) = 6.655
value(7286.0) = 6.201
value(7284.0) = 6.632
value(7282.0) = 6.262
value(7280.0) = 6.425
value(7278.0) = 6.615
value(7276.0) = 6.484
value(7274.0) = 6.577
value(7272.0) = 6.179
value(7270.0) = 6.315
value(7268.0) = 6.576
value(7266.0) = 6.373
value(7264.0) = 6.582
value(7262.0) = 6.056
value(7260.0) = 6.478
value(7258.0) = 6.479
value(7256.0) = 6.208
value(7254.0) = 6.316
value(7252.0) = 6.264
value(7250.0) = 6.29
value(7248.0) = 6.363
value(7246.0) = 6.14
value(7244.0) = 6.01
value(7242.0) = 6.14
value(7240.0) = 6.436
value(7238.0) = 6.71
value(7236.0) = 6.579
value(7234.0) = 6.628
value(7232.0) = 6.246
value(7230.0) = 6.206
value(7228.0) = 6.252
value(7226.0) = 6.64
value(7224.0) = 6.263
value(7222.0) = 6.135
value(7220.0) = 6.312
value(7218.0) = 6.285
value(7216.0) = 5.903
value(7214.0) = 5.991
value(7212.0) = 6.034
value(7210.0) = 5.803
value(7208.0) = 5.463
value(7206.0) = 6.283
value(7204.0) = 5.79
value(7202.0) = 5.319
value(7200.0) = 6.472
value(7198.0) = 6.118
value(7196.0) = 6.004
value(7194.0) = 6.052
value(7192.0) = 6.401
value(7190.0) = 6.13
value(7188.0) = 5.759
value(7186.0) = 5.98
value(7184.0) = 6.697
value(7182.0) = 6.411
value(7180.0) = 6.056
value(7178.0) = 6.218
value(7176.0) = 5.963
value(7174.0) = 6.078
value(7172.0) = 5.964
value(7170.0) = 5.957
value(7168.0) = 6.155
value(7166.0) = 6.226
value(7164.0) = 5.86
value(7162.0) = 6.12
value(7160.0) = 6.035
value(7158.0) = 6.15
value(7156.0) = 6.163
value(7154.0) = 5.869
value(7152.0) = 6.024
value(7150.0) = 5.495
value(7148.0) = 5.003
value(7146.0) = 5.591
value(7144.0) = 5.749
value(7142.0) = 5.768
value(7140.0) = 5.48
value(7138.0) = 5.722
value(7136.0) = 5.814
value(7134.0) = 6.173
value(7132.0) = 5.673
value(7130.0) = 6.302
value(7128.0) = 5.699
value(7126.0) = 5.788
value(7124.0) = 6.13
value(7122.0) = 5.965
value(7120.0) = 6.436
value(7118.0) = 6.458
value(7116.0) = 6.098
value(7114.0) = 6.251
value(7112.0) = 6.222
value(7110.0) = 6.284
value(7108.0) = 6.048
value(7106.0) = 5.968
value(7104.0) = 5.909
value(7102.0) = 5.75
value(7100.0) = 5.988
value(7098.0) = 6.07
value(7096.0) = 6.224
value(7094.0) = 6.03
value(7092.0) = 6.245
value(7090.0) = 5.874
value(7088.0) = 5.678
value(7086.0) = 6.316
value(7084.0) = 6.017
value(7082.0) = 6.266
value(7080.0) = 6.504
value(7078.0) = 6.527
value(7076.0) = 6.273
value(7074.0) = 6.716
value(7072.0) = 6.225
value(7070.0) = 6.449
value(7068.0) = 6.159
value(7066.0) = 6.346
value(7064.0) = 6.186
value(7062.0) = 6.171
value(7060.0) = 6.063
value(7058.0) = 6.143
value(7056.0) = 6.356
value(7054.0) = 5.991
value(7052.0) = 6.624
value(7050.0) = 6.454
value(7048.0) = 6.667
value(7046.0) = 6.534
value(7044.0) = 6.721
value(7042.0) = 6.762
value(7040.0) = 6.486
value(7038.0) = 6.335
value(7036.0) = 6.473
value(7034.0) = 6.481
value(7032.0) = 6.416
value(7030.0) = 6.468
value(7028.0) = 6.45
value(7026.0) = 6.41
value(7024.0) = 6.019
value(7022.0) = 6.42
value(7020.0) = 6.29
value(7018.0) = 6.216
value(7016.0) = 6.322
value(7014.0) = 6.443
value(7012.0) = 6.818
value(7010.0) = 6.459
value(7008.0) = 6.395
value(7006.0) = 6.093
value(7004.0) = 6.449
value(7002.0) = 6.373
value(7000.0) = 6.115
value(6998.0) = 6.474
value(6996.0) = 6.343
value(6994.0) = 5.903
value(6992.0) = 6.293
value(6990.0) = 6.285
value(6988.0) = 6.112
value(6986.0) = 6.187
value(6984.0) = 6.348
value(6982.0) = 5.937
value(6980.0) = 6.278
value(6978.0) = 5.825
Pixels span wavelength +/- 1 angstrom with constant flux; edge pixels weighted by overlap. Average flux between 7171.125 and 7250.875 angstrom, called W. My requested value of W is 6.16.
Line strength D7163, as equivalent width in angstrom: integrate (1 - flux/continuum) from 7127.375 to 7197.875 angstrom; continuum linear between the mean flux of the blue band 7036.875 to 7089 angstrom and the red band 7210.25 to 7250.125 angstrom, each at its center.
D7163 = 3.72 angstrom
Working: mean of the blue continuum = 6.35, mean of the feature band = 5.97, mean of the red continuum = 6.27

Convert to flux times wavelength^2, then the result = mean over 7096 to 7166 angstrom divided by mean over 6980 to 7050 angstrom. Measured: 1.0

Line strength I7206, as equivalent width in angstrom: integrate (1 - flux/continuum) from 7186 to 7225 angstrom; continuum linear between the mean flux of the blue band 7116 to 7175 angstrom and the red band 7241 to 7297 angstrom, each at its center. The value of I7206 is 0.8 angstrom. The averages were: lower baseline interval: 5.93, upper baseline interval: 6.39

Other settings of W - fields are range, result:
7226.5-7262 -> 6.33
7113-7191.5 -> 5.99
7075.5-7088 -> 6.27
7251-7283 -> 6.39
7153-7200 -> 6.11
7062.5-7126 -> 6.17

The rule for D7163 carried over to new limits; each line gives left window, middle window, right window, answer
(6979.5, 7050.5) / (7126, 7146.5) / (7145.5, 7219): 1.0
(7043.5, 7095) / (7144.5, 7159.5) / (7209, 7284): 1.3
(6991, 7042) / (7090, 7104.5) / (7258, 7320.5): 0.8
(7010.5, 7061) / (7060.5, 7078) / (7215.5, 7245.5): 0.2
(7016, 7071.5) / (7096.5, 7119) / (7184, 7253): 0.7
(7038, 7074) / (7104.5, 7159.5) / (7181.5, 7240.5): 3.0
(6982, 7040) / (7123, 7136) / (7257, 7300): 0.9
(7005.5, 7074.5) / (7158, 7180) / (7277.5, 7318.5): 1.3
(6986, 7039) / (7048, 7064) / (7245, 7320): 0.2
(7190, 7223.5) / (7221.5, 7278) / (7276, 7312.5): -0.9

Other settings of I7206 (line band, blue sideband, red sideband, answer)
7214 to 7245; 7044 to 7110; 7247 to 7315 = 0.4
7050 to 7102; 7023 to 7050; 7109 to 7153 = 0.2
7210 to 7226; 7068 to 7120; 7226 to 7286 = 0.5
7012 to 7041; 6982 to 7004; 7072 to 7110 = -0.9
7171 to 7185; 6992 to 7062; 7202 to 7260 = 0.1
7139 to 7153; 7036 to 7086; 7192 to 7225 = 1.3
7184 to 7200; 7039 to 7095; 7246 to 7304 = 0.6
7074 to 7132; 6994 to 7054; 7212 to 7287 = 2.4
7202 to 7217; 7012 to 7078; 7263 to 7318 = 1.4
